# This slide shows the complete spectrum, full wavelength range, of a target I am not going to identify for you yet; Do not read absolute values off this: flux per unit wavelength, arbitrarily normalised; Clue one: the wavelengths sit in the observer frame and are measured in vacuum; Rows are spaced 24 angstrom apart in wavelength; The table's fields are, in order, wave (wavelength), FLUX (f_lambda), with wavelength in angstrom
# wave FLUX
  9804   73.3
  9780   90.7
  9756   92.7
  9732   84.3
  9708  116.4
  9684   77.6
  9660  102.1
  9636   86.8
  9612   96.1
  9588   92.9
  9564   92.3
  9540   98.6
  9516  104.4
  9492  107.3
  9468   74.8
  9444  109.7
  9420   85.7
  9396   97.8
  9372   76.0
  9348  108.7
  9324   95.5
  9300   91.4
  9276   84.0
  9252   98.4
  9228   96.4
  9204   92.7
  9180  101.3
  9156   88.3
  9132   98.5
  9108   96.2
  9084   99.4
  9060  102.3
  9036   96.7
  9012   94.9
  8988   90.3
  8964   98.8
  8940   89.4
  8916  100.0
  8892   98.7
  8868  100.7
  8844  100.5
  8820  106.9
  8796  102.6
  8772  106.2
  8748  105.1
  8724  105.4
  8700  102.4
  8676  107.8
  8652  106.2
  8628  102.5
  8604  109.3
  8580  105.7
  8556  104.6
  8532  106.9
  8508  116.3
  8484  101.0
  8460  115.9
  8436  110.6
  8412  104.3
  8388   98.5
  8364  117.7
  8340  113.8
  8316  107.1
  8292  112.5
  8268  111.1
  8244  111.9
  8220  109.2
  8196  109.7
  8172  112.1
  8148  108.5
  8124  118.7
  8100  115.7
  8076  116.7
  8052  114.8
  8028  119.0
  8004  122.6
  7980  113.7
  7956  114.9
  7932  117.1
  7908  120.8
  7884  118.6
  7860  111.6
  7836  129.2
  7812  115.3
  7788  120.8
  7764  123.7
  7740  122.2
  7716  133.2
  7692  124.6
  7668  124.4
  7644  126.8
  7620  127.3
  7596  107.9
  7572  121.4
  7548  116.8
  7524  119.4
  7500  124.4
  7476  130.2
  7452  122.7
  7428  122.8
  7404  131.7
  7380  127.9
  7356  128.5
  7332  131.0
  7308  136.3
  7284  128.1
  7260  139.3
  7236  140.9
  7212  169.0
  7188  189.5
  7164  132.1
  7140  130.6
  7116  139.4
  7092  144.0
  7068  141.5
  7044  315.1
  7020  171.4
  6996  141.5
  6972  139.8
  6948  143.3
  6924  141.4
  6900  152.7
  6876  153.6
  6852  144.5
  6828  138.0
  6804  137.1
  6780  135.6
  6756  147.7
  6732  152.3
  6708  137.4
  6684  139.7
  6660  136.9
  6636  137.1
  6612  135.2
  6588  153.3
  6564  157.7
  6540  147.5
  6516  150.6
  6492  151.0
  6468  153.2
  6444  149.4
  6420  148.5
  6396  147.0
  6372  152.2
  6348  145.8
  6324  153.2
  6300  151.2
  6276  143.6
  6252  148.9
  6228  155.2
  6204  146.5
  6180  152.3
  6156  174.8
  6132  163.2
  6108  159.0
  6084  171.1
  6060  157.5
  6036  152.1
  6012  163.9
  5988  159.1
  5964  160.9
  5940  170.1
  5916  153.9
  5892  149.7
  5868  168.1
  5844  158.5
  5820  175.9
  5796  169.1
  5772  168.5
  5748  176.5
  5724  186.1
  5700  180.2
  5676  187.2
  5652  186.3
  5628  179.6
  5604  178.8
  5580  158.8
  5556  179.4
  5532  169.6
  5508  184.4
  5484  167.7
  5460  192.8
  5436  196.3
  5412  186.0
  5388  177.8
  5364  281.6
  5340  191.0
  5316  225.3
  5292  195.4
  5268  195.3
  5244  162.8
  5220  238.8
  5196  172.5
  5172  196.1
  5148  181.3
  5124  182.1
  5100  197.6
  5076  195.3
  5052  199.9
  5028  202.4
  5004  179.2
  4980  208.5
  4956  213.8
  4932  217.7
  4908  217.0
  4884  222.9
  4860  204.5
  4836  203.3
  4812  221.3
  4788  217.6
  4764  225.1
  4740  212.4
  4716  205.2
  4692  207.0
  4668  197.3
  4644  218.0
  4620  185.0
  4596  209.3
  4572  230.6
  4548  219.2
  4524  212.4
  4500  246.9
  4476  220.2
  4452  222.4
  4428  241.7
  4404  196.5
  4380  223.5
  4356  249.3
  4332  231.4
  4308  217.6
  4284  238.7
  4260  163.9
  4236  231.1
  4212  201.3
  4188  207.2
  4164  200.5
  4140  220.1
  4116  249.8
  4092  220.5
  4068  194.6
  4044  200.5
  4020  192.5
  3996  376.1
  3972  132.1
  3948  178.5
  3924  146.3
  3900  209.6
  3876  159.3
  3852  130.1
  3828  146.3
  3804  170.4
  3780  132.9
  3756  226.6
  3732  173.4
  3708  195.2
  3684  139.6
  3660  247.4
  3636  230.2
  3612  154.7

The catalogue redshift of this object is 0.07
